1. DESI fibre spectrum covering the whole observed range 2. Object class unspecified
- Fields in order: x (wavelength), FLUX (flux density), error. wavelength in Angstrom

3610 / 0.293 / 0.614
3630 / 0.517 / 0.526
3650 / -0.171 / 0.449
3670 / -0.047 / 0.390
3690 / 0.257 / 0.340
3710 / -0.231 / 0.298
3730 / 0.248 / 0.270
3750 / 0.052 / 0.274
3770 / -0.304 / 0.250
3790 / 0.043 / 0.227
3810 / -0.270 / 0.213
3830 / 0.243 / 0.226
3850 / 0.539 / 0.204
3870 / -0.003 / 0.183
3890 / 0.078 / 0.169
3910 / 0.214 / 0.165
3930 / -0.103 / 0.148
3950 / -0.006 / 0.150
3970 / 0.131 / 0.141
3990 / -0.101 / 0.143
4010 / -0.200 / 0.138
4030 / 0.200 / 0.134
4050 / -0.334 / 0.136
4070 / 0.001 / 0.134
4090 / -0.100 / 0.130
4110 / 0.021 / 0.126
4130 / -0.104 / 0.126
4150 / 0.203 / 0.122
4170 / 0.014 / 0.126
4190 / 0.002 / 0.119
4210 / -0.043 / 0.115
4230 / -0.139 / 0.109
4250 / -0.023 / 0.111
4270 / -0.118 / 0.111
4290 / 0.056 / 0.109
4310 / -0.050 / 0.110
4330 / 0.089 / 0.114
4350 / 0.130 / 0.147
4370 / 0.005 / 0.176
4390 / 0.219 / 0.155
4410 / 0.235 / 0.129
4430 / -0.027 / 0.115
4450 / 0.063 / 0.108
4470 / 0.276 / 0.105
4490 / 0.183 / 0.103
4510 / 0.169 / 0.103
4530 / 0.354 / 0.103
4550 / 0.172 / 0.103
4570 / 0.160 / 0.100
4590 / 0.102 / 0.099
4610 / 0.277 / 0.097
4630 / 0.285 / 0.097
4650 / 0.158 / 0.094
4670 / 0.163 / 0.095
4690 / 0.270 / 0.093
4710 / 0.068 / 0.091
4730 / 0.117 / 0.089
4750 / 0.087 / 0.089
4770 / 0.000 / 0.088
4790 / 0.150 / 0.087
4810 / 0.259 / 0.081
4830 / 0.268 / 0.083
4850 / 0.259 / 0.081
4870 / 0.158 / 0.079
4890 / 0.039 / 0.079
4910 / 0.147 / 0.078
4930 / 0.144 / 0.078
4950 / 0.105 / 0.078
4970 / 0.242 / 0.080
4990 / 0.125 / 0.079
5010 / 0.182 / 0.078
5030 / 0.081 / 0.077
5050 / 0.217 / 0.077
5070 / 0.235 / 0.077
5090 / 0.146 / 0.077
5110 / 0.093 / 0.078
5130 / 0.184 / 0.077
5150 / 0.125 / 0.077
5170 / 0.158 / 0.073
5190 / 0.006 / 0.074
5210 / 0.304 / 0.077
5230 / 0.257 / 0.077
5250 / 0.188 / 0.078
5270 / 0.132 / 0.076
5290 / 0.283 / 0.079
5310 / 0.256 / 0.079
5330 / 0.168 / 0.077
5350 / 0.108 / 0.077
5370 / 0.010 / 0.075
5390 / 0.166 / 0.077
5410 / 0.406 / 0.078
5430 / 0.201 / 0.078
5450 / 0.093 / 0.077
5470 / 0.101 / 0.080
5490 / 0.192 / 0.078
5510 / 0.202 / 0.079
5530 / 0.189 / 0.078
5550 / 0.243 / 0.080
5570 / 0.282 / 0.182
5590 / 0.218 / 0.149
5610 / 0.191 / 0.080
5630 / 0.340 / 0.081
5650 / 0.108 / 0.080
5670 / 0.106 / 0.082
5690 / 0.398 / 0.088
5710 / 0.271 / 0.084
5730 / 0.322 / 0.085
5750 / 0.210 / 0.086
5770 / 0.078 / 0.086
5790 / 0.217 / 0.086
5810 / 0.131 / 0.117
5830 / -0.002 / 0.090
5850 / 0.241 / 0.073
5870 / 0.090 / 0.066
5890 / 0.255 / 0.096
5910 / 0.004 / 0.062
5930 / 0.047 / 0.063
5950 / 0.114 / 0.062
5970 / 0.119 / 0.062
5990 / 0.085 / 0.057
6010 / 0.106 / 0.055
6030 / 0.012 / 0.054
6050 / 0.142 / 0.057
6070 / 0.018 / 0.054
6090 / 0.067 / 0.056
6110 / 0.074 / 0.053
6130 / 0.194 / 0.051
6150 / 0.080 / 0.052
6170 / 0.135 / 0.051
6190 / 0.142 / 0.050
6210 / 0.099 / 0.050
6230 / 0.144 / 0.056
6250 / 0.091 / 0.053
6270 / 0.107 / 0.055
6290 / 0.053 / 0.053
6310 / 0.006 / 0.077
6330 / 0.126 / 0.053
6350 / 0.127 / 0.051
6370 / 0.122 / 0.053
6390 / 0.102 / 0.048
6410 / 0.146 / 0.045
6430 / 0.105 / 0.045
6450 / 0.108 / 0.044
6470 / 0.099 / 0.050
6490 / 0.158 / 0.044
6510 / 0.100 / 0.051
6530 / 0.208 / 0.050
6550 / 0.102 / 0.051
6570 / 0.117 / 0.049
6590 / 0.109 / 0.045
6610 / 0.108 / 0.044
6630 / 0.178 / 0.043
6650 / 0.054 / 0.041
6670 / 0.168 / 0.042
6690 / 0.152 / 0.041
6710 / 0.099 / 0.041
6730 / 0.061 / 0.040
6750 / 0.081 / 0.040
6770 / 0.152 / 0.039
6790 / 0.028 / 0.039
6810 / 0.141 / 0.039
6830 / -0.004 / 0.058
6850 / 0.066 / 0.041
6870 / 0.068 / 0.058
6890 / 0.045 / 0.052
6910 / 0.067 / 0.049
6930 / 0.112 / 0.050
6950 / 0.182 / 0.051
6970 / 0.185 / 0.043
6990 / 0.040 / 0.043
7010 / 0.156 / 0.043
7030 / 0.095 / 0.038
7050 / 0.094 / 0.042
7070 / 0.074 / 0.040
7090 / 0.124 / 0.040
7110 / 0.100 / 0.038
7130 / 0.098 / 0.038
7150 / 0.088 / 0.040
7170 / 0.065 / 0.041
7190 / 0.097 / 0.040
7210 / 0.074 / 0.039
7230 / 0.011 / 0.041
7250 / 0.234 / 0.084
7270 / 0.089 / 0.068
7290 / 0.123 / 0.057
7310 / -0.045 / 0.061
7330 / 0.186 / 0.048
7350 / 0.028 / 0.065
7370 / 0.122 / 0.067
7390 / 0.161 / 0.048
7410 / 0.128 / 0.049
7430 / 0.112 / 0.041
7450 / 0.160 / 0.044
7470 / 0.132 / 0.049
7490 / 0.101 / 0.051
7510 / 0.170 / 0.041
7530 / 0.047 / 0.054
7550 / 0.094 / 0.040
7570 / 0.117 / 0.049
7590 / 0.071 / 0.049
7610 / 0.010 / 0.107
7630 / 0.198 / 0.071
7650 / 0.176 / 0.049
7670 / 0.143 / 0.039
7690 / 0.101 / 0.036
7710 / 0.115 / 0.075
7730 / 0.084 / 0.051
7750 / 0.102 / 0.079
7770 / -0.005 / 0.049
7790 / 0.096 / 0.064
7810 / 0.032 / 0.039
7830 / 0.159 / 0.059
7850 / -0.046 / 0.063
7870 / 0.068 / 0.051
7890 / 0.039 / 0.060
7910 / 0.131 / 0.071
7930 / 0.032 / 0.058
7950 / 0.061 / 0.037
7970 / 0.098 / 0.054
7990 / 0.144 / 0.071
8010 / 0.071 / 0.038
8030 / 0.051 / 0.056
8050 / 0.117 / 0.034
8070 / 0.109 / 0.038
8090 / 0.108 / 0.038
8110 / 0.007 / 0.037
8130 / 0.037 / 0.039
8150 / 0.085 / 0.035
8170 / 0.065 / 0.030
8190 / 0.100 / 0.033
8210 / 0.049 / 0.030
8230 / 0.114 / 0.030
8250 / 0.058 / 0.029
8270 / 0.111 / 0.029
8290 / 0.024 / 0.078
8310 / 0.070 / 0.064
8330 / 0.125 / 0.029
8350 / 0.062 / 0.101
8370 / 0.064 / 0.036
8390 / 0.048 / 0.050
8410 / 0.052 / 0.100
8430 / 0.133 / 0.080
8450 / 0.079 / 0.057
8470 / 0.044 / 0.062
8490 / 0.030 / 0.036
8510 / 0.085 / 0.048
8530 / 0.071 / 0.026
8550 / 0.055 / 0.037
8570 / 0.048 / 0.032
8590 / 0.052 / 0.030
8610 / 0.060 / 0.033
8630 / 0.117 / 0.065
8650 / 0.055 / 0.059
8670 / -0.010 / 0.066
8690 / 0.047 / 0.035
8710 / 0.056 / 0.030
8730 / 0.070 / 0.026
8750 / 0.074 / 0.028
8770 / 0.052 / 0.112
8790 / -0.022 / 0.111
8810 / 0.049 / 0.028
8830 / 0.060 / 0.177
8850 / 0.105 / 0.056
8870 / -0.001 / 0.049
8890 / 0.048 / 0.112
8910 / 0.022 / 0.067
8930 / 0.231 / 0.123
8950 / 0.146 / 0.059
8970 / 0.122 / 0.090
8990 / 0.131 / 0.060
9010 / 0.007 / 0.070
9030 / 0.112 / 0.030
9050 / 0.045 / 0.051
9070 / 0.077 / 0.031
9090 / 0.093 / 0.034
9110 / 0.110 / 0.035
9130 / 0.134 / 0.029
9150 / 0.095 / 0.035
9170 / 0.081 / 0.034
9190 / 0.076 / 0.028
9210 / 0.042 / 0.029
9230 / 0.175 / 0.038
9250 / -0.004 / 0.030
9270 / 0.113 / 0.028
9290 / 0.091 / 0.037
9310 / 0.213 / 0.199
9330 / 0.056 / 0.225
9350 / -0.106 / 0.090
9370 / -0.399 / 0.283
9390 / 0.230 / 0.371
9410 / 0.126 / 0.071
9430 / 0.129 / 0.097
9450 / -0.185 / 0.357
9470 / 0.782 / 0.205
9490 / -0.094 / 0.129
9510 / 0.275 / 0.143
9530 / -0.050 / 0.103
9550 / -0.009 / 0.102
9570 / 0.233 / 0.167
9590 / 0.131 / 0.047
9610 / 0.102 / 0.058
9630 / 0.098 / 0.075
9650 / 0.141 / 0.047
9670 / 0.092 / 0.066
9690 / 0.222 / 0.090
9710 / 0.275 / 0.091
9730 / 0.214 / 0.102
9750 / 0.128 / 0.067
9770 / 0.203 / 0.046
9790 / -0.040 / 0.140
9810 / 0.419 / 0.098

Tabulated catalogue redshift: 1.540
